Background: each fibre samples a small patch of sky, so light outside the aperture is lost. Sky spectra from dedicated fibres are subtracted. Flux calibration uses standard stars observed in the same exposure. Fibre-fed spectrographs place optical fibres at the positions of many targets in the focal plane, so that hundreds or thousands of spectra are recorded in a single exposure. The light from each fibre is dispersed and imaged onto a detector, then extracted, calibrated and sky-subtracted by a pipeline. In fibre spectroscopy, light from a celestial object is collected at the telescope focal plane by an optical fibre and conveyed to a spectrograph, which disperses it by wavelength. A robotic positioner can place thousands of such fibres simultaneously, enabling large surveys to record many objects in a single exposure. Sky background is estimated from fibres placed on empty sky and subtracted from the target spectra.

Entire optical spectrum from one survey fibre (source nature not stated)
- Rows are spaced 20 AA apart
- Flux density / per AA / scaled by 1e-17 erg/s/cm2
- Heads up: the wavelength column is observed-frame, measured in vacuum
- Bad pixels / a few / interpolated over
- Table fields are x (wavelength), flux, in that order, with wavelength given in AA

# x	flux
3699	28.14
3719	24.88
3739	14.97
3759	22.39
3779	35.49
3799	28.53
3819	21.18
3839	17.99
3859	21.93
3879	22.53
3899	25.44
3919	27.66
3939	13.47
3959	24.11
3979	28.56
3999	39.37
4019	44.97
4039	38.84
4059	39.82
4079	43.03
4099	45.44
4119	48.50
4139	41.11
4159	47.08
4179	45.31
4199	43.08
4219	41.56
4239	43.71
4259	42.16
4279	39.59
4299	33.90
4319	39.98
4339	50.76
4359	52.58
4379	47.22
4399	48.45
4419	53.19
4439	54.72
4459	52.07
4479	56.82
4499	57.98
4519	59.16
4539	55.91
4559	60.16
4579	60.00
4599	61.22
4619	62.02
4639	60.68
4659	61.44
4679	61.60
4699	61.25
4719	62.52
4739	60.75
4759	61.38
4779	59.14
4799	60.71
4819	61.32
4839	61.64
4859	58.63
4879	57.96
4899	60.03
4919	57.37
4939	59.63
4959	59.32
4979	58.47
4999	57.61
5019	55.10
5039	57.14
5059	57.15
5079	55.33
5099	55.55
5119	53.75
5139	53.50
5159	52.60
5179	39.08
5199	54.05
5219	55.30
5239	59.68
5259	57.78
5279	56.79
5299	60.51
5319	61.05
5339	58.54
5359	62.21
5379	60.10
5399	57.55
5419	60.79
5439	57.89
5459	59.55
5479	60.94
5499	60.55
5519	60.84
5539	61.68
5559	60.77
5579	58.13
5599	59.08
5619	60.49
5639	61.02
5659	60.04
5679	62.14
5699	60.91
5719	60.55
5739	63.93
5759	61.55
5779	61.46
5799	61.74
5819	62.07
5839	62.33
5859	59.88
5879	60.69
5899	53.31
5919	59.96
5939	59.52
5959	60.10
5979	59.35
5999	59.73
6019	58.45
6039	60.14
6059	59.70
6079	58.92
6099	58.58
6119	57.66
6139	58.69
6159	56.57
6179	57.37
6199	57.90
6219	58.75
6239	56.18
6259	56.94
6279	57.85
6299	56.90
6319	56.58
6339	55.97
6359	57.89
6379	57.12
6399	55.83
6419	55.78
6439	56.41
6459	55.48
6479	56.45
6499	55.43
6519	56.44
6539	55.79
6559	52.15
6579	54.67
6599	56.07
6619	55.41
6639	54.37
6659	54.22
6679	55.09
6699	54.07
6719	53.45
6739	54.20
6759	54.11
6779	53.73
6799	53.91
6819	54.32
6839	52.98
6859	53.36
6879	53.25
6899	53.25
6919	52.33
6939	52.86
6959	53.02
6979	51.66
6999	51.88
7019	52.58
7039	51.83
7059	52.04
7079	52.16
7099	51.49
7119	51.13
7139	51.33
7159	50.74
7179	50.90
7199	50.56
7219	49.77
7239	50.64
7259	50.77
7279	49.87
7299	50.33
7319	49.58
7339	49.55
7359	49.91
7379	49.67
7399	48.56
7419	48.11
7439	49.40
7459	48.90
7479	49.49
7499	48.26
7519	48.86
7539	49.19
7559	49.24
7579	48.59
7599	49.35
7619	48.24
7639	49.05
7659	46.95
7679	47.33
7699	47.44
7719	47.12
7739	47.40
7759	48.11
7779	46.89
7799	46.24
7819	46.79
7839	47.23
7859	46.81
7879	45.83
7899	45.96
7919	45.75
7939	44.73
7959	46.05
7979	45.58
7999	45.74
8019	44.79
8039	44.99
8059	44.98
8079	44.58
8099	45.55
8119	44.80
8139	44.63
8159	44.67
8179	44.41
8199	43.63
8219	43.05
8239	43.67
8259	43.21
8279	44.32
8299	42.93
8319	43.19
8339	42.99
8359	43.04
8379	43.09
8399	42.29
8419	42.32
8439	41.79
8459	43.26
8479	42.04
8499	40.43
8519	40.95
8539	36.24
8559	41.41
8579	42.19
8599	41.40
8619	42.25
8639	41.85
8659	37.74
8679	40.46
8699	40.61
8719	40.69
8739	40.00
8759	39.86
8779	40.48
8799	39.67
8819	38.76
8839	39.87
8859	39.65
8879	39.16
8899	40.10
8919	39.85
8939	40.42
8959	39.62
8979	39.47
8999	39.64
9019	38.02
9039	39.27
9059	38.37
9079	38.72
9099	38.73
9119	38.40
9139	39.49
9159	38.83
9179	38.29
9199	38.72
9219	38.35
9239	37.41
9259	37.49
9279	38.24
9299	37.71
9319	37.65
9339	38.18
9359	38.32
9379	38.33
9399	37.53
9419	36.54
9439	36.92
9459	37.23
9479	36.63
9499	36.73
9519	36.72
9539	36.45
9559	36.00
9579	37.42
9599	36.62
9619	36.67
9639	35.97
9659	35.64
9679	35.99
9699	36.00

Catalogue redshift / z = 0.00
